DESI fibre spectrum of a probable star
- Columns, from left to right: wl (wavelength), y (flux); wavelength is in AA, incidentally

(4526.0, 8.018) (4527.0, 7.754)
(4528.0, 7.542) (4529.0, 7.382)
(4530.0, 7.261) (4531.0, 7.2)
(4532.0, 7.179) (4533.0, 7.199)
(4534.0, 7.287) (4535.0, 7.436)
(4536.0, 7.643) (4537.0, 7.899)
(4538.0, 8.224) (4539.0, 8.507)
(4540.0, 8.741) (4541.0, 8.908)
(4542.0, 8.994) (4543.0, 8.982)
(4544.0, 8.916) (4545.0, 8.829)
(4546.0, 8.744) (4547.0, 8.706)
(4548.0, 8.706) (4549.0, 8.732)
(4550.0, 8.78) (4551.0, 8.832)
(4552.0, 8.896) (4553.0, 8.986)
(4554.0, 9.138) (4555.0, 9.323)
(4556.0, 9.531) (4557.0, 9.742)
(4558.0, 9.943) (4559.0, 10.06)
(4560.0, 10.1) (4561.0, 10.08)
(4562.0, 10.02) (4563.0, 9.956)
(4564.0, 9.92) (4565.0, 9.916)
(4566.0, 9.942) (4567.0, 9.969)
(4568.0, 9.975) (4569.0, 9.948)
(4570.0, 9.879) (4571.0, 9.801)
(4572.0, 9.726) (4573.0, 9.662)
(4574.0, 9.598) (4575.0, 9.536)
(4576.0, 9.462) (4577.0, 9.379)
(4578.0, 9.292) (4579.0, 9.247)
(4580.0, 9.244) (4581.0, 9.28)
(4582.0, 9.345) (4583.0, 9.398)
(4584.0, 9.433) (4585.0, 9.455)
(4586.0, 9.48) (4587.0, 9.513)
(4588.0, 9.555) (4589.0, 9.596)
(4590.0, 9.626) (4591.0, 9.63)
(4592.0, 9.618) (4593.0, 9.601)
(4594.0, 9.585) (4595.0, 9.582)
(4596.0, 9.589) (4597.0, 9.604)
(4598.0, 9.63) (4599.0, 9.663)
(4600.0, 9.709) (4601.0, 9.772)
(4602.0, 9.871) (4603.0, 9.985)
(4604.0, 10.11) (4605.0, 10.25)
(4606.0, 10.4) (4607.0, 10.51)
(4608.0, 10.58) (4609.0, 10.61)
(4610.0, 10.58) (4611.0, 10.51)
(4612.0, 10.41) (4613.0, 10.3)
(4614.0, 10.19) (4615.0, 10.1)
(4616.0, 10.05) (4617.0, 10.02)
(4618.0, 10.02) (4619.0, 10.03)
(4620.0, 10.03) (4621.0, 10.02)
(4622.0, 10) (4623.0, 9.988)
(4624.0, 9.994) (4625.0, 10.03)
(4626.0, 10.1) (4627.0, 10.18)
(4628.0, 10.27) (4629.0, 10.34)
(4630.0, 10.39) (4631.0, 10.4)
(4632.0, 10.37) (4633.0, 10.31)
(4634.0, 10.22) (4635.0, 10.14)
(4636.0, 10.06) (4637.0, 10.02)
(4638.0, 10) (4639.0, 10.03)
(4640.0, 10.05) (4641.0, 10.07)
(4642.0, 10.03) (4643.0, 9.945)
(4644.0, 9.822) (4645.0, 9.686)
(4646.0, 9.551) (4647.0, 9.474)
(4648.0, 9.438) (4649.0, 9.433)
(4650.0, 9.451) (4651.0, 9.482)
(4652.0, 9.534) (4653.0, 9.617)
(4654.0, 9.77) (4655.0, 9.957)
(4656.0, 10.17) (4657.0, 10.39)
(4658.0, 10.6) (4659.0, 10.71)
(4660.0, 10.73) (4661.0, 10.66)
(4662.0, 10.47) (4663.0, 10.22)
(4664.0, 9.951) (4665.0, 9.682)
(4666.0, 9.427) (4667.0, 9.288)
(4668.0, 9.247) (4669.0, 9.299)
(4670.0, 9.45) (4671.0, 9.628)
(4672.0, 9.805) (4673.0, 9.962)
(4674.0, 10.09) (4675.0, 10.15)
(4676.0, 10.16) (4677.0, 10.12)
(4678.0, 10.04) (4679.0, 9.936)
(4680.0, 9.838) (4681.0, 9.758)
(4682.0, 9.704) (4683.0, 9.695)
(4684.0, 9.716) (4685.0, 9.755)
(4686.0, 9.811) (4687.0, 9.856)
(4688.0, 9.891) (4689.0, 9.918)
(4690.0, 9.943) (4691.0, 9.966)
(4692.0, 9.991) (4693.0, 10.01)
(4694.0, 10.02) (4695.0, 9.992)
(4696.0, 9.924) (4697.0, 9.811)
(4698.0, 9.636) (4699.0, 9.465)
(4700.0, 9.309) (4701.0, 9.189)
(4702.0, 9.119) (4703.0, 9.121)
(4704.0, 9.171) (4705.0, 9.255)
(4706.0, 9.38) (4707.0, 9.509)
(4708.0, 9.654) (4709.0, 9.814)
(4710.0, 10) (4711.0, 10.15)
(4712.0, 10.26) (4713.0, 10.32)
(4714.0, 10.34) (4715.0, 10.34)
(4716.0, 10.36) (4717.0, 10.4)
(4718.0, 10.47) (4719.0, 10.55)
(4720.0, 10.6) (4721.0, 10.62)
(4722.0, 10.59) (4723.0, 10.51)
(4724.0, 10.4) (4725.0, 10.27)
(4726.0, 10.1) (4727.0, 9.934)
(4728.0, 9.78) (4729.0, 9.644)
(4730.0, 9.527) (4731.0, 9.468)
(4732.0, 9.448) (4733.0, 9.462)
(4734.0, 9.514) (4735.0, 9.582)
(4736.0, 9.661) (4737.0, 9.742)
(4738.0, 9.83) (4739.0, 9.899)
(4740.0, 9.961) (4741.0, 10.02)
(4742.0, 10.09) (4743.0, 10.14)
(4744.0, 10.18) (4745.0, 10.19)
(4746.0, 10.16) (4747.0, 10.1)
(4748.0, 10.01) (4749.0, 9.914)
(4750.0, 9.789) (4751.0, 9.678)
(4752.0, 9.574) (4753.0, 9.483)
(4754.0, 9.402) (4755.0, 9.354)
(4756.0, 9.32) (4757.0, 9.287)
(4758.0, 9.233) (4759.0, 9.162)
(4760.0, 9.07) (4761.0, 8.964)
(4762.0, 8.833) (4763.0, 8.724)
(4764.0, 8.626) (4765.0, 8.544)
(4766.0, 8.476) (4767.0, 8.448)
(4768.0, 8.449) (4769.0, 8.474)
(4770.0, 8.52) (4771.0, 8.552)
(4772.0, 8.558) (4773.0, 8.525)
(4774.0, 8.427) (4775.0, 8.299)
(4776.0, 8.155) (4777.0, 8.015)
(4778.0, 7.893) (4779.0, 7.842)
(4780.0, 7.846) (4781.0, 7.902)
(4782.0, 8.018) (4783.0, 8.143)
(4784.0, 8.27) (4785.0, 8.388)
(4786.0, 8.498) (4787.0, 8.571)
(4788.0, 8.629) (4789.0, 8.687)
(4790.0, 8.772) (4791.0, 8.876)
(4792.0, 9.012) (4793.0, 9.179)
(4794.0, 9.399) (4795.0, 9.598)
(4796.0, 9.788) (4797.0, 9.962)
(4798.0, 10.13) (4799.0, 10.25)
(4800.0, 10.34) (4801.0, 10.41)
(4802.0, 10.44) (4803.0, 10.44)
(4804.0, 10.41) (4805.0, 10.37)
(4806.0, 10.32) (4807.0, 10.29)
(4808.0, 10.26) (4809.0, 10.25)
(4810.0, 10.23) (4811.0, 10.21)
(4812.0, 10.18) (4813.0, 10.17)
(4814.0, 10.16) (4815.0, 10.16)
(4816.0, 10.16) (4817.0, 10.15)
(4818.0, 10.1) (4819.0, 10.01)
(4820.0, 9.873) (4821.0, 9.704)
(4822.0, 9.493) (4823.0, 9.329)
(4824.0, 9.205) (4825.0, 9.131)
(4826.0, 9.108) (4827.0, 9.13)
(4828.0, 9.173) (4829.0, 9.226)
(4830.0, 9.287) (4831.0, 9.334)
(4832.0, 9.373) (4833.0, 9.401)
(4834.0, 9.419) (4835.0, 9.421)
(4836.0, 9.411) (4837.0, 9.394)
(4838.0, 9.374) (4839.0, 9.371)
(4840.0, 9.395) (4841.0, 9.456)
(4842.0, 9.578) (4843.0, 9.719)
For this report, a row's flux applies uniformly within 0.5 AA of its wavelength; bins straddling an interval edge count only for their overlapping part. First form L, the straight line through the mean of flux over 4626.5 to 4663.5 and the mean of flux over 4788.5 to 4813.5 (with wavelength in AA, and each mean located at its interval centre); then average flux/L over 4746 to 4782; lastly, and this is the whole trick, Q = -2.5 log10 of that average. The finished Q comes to 0.13 mag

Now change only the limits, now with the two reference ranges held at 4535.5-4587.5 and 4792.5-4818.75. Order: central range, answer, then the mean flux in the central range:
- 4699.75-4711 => 0.04 mag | 9.45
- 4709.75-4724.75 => -0.06 mag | 10.4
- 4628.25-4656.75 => -0.04 mag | 9.93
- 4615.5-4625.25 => -0.06 mag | 10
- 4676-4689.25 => -0.02 mag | 9.86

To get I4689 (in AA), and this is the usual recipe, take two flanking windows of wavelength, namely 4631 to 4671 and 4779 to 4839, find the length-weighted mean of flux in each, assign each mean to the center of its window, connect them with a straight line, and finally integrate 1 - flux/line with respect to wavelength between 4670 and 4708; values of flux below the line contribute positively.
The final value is 0.3 AA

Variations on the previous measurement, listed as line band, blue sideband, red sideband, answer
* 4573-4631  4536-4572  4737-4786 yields -4.1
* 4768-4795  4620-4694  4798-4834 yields 3.9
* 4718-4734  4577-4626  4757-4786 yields -2.2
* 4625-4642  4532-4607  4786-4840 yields -1.4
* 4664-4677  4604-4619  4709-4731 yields 0.7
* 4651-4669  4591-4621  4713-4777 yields -0.3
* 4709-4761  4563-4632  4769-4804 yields -4.2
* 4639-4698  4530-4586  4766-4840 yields -4.4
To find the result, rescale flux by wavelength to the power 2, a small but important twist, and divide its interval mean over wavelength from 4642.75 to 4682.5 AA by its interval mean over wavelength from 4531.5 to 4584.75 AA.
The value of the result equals 1.1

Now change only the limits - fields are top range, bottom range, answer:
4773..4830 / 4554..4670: 1.03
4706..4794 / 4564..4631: 1.01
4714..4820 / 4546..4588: 1.09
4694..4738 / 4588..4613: 1.04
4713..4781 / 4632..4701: 0.99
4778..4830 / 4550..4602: 1.09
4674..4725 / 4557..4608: 1.07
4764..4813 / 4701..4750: 0.94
